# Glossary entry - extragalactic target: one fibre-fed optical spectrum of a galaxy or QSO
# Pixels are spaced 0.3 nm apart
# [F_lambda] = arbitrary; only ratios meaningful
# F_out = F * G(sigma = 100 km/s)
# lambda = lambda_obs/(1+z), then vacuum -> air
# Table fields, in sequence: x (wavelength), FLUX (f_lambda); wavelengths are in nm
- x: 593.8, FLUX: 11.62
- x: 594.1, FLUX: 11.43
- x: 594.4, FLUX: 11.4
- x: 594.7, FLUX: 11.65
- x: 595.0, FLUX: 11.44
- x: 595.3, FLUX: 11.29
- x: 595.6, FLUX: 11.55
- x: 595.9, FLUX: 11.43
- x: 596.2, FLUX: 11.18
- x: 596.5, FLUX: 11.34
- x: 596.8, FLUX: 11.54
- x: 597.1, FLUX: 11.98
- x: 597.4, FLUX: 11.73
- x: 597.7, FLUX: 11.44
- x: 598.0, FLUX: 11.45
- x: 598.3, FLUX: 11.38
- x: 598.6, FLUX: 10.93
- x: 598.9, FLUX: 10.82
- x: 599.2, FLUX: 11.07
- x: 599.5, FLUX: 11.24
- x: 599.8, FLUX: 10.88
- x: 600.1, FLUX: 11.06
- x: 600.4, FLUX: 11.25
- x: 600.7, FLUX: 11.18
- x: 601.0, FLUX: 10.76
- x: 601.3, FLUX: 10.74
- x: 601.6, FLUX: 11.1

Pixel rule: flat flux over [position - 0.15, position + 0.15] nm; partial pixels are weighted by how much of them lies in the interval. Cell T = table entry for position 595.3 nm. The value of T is 11.29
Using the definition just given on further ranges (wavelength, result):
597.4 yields 11.73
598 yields 11.45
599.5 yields 11.24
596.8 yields 11.54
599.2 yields 11.07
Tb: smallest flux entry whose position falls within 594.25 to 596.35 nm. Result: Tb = 11.18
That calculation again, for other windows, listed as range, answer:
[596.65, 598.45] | 11.38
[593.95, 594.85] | 11.4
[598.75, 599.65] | 10.82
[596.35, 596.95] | 11.34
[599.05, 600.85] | 10.88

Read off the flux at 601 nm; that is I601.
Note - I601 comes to 10.76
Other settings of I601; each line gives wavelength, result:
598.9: 10.82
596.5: 11.34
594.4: 11.4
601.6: 11.1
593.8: 11.62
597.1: 11.98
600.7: 11.18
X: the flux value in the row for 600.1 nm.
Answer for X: 11.06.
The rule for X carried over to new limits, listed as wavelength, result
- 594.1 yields 11.43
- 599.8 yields 10.88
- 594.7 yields 11.65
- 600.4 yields 11.25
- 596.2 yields 11.18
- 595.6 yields 11.55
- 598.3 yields 11.38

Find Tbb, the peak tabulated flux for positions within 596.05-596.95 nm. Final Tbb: 11.54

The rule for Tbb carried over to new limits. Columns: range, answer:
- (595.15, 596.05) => 11.55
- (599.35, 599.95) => 11.24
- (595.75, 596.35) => 11.43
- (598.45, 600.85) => 11.25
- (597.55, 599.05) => 11.45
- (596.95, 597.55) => 11.98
